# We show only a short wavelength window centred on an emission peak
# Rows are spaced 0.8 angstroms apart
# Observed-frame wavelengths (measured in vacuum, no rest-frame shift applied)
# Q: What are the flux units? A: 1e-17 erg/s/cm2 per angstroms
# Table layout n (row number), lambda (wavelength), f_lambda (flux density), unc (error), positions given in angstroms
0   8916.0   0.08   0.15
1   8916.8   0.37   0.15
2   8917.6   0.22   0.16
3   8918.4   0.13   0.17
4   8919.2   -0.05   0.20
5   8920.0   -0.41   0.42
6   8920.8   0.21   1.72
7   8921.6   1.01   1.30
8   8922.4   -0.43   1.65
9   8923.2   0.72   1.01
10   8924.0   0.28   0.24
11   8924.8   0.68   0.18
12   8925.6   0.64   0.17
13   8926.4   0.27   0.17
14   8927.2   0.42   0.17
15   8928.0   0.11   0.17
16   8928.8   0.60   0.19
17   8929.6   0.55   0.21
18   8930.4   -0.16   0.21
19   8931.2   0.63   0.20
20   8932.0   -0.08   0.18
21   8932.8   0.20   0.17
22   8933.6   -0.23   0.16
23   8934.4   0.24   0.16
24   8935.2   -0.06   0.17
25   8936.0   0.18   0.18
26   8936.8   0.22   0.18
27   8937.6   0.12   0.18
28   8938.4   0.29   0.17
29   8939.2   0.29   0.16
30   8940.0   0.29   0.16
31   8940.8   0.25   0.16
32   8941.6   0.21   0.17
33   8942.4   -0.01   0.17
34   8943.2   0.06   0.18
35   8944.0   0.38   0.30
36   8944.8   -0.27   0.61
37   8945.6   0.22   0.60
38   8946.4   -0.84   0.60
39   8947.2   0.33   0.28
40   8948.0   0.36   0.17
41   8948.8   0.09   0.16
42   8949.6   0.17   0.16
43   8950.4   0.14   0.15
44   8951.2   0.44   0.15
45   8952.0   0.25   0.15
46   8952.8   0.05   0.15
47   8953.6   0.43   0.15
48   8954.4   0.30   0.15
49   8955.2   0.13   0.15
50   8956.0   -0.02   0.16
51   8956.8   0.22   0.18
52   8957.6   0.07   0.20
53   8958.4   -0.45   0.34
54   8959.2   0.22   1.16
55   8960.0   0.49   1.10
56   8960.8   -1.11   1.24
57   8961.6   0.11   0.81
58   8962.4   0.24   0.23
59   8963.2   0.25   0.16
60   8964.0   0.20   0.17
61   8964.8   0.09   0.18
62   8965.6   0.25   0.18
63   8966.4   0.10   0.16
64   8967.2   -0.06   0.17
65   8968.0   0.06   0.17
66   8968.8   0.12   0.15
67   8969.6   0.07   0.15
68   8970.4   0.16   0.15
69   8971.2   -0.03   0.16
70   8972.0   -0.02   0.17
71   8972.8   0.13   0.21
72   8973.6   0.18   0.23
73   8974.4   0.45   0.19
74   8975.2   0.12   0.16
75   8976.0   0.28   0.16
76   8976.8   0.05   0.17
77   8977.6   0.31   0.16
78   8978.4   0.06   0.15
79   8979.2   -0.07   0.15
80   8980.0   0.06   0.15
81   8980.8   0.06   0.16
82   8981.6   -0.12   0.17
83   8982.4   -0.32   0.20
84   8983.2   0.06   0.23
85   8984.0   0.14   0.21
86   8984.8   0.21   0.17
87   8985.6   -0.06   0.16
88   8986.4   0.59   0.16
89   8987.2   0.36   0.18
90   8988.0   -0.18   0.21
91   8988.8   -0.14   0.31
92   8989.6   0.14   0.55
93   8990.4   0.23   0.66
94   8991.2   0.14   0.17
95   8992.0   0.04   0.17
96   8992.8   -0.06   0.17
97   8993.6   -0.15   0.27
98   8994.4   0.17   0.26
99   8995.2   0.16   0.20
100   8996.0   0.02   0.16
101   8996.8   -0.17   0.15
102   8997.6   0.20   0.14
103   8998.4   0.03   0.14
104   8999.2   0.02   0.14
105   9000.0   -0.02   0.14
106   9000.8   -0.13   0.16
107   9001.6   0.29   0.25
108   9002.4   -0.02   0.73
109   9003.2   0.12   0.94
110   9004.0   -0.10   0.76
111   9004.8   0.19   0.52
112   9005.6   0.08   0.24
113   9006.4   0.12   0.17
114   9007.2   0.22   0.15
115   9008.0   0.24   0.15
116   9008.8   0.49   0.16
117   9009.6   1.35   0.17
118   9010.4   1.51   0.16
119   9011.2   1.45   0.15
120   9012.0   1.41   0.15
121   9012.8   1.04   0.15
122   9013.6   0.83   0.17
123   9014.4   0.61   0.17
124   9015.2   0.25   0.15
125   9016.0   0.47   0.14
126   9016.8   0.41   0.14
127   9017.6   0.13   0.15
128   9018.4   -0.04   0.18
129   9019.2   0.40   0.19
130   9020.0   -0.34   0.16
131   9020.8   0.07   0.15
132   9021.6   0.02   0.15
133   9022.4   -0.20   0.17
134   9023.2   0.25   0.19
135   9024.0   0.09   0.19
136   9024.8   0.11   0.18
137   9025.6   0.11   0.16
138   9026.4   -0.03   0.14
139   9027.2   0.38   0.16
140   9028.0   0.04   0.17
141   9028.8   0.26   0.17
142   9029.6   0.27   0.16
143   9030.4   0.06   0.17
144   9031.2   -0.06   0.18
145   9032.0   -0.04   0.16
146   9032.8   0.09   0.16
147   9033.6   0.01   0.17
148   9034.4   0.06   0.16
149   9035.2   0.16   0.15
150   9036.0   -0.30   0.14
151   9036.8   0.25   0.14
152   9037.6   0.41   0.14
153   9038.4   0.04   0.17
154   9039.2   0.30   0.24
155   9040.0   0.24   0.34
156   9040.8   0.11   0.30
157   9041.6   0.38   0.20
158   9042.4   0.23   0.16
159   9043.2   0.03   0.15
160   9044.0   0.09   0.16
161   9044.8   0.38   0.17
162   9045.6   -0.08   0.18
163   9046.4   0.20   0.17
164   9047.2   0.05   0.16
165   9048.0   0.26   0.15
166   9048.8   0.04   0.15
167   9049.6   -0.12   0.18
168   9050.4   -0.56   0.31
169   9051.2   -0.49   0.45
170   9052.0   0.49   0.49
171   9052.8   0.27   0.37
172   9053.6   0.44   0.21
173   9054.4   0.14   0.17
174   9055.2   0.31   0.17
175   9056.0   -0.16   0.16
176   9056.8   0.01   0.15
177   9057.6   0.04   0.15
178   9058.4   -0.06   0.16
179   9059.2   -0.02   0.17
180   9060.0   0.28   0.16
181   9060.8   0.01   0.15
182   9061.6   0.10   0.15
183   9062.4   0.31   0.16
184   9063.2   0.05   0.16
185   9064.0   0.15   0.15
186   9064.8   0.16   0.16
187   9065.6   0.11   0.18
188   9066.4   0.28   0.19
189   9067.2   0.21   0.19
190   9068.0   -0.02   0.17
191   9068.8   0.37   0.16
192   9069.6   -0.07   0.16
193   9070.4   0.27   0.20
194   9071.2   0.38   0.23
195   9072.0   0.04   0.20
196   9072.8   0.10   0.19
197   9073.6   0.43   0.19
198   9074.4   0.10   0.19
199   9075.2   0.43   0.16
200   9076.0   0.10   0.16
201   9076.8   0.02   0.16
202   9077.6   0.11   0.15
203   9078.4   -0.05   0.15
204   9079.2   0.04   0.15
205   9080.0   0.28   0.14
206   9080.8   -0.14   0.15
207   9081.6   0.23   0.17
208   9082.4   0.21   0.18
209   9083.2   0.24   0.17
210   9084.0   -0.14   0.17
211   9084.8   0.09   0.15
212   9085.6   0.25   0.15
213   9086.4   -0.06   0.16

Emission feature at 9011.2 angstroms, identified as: [O III]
